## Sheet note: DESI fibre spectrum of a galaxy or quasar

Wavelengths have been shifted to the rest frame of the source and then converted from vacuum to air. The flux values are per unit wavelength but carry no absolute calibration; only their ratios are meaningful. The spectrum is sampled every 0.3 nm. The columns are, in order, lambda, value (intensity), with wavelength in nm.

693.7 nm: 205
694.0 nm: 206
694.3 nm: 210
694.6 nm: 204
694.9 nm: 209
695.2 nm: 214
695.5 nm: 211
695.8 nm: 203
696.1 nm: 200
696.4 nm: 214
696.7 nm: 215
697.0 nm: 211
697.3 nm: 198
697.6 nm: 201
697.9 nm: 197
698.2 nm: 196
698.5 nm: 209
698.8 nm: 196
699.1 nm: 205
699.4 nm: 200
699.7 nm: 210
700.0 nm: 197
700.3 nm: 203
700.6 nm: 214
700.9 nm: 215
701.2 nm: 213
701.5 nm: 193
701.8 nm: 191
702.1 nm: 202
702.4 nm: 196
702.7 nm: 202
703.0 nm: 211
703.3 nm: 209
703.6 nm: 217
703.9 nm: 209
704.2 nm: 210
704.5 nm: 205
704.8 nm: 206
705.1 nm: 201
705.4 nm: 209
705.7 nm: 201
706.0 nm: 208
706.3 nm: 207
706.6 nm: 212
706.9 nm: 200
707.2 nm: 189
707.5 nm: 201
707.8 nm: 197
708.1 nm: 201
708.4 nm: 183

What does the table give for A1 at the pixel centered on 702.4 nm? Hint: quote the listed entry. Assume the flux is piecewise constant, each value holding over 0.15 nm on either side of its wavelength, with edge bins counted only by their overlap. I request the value 196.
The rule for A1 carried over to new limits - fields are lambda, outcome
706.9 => 200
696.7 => 215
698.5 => 209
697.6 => 201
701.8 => 191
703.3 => 209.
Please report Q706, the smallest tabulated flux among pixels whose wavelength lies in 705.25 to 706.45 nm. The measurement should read 201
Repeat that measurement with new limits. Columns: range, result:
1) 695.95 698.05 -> 197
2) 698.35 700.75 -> 196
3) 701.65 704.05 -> 191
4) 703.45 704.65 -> 205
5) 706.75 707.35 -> 189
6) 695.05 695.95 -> 203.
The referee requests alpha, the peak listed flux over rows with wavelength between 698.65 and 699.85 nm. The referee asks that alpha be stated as 210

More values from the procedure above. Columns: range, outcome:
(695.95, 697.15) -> 215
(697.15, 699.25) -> 209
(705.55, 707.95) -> 212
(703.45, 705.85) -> 217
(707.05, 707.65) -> 201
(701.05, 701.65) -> 213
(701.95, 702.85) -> 202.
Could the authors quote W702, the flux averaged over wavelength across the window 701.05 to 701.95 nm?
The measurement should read 199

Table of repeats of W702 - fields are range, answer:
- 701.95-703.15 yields 203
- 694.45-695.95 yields 208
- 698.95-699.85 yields 205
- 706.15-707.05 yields 206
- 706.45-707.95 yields 200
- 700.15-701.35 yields 211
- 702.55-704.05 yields 210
